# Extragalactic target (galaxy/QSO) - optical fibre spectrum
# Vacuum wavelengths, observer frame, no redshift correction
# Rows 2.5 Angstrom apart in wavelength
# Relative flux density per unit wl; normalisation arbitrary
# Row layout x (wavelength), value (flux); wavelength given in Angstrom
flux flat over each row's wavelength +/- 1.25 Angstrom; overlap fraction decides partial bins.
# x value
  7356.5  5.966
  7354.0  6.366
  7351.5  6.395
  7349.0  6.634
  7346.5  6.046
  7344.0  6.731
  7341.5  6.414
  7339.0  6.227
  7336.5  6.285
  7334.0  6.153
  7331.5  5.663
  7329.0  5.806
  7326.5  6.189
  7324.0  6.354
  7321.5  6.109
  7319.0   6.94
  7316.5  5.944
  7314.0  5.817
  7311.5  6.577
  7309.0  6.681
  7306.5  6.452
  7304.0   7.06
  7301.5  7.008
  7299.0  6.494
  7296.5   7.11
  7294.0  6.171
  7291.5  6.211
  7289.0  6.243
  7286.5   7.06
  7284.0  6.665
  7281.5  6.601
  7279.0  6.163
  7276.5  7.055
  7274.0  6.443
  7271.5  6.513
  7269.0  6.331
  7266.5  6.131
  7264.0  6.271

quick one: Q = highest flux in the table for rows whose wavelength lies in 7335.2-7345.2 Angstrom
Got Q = 6.731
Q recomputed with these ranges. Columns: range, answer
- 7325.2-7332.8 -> 6.189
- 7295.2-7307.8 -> 7.11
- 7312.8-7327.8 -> 6.94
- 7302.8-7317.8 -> 7.06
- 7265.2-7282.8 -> 7.055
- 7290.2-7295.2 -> 6.211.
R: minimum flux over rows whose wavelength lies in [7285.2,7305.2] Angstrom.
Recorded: 6.171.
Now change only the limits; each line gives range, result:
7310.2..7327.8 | 5.817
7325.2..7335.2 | 5.663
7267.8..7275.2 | 6.331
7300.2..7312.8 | 6.452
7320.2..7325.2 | 6.109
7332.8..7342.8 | 6.153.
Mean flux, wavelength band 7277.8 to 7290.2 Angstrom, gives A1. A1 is 6.55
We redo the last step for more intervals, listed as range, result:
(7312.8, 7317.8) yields 5.89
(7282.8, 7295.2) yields 6.47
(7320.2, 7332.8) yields 6.03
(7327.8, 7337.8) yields 5.98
